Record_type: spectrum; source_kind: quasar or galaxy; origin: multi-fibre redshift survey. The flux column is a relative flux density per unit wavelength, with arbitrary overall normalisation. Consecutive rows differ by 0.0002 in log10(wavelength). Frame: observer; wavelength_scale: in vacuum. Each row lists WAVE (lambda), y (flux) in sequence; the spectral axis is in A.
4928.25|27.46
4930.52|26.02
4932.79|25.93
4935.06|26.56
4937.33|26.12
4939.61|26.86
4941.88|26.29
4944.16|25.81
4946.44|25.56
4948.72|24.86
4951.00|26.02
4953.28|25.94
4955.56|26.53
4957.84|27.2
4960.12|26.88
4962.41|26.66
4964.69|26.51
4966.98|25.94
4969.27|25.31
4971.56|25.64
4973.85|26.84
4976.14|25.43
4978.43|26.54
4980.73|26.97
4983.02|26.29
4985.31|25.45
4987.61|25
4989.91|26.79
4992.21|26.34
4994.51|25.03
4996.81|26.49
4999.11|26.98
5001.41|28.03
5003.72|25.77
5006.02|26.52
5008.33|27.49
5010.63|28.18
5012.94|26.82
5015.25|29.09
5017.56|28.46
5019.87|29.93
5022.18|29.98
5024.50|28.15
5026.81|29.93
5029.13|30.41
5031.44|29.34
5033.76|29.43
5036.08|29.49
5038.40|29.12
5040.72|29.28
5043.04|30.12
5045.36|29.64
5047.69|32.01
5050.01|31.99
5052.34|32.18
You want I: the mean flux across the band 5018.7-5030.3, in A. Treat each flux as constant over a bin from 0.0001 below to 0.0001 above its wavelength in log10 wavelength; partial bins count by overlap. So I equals 29.7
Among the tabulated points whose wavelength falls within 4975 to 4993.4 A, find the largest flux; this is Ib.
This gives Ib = 26.97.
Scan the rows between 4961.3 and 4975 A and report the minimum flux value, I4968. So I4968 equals 25.31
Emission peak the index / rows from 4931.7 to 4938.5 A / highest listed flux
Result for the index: 26.56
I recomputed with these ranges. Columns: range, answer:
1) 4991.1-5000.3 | 26.2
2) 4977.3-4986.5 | 26.3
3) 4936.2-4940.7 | 26.5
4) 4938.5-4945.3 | 26.3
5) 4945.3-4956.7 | 25.8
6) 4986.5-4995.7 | 25.8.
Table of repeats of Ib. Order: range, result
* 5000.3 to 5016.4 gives 29.09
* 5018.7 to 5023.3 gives 29.98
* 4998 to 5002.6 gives 28.03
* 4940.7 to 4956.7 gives 26.53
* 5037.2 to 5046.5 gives 30.12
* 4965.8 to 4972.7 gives 25.94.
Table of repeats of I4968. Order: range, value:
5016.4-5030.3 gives 28.15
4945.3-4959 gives 24.86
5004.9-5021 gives 26.52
